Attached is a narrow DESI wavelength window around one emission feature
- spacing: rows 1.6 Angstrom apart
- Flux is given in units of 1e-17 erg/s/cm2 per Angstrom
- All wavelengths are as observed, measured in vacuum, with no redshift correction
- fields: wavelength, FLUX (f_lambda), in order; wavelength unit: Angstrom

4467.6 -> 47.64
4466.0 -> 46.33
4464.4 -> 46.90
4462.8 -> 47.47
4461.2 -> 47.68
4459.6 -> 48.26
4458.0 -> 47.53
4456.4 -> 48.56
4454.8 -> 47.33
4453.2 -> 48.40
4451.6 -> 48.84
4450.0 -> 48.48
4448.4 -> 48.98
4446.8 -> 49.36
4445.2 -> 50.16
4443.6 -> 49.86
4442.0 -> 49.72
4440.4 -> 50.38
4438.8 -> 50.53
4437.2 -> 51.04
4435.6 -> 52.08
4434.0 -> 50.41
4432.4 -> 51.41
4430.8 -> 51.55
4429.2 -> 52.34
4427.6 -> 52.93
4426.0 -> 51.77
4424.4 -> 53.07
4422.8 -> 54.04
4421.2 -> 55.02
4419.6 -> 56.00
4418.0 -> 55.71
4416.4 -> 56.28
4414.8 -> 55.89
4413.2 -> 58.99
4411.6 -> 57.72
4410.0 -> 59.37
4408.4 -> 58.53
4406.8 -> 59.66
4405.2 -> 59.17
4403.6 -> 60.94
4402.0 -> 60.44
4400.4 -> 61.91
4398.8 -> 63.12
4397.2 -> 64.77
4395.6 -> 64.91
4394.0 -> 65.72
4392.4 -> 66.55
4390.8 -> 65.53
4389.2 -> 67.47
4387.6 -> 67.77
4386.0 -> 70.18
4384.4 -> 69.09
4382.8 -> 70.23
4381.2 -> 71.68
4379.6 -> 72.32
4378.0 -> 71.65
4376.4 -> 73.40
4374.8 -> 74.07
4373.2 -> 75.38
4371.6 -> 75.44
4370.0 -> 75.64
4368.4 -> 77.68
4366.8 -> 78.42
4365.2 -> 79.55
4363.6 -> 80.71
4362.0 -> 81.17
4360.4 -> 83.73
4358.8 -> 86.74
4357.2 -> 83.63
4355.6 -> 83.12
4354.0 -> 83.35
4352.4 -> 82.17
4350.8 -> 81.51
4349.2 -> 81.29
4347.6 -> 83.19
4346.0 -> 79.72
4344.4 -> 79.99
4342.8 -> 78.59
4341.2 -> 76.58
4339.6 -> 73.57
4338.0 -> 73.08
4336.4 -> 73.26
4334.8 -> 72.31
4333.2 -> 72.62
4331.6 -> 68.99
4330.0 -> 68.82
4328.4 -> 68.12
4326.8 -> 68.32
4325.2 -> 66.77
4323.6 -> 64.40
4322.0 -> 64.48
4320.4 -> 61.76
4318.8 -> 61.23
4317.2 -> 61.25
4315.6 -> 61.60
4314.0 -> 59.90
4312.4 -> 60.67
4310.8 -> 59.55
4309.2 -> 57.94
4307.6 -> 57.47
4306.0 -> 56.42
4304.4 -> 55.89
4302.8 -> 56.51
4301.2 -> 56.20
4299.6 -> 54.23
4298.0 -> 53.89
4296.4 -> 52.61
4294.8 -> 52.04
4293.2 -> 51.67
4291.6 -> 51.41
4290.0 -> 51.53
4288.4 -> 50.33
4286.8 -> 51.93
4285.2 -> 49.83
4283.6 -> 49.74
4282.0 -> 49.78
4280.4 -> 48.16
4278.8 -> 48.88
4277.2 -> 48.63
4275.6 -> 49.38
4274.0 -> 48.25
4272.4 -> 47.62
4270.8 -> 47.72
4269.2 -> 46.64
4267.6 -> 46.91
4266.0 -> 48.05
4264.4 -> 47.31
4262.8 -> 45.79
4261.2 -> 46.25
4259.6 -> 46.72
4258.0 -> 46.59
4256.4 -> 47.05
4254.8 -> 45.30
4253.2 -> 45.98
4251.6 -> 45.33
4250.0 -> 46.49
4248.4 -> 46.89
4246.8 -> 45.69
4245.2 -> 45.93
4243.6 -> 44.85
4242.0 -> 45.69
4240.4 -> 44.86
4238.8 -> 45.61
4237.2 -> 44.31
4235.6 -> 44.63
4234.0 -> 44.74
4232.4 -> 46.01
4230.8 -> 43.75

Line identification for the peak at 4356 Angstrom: C IV 1549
